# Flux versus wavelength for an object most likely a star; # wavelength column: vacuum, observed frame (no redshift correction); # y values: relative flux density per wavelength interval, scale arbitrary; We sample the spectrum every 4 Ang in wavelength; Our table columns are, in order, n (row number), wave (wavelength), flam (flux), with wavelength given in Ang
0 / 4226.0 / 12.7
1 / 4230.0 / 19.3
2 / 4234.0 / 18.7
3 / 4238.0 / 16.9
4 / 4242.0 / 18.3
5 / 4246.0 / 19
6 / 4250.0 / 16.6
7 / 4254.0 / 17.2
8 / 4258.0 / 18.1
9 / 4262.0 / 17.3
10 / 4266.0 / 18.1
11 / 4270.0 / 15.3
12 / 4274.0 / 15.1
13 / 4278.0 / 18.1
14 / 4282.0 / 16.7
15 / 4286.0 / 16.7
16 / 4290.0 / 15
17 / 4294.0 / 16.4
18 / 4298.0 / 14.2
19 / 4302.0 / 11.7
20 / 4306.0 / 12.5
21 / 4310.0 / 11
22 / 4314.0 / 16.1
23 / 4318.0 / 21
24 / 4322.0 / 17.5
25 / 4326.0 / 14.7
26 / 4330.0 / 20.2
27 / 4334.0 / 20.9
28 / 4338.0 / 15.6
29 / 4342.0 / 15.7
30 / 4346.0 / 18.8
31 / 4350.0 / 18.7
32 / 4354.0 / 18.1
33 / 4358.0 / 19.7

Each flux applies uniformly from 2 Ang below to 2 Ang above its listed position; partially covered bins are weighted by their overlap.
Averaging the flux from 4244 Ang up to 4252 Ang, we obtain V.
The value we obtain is 17.8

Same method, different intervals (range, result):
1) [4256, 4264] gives 17.7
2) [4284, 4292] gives 15.8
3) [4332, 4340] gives 18.2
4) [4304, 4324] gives 15.6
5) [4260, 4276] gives 16.4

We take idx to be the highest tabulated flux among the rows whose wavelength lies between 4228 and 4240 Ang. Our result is 19.3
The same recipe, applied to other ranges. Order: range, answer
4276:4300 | 18.1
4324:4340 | 20.9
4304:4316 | 16.1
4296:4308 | 14.2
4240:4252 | 19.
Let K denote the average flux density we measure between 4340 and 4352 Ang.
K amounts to 17.7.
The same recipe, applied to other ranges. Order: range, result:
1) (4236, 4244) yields 17.6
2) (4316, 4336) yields 18.9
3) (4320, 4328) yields 16.1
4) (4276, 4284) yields 17.4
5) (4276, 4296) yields 16.6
